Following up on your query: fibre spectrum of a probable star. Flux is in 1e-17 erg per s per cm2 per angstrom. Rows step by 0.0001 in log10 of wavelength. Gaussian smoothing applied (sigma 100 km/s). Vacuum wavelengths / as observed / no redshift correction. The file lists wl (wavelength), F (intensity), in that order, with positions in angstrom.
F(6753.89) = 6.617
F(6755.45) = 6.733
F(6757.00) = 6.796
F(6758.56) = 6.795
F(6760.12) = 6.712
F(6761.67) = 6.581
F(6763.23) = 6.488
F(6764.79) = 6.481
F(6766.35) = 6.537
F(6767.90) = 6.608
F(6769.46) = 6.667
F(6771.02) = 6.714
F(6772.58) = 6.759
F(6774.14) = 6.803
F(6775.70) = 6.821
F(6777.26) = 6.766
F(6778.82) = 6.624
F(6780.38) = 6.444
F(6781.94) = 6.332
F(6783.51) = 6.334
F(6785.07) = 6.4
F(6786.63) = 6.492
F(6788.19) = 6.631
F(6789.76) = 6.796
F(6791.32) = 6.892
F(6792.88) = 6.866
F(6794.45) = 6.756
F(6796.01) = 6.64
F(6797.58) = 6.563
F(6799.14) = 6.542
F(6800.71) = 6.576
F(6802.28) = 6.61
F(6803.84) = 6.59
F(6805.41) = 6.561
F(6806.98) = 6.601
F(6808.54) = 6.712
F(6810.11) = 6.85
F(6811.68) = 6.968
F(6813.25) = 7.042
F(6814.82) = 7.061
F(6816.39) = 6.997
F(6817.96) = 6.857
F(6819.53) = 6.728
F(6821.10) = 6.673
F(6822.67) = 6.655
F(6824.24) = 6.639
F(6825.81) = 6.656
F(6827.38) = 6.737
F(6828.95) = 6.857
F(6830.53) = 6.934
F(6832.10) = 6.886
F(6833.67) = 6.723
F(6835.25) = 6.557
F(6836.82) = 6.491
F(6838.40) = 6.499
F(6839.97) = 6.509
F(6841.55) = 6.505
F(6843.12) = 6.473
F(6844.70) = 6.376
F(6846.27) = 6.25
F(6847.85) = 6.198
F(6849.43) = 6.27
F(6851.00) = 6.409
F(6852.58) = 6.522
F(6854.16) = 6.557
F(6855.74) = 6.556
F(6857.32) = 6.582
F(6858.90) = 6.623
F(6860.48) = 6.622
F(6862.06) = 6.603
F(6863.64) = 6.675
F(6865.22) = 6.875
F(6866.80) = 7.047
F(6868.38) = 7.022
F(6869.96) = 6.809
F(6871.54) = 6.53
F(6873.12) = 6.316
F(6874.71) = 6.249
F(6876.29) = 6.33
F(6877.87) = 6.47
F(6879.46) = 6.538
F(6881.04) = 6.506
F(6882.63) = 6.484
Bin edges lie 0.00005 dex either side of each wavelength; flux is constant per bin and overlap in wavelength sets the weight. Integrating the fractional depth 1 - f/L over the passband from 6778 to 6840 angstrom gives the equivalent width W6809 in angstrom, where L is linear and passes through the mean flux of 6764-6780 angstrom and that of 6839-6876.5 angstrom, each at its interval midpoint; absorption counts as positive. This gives -0.6 angstrom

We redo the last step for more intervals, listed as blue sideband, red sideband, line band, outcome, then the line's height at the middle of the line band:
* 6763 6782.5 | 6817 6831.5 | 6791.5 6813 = 0.0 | 6.7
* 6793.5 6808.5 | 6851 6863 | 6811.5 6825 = -0.5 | 6.6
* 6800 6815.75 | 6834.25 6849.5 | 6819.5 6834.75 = -0.4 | 6.57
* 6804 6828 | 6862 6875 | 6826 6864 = 1.0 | 6.74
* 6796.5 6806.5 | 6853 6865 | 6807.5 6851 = -0.5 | 6.59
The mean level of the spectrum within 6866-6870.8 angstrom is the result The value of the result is 6.96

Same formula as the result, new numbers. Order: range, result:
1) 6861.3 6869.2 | 6.85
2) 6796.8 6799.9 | 6.56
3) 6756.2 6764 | 6.68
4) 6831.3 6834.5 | 6.8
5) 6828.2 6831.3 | 6.88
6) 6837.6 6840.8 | 6.49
